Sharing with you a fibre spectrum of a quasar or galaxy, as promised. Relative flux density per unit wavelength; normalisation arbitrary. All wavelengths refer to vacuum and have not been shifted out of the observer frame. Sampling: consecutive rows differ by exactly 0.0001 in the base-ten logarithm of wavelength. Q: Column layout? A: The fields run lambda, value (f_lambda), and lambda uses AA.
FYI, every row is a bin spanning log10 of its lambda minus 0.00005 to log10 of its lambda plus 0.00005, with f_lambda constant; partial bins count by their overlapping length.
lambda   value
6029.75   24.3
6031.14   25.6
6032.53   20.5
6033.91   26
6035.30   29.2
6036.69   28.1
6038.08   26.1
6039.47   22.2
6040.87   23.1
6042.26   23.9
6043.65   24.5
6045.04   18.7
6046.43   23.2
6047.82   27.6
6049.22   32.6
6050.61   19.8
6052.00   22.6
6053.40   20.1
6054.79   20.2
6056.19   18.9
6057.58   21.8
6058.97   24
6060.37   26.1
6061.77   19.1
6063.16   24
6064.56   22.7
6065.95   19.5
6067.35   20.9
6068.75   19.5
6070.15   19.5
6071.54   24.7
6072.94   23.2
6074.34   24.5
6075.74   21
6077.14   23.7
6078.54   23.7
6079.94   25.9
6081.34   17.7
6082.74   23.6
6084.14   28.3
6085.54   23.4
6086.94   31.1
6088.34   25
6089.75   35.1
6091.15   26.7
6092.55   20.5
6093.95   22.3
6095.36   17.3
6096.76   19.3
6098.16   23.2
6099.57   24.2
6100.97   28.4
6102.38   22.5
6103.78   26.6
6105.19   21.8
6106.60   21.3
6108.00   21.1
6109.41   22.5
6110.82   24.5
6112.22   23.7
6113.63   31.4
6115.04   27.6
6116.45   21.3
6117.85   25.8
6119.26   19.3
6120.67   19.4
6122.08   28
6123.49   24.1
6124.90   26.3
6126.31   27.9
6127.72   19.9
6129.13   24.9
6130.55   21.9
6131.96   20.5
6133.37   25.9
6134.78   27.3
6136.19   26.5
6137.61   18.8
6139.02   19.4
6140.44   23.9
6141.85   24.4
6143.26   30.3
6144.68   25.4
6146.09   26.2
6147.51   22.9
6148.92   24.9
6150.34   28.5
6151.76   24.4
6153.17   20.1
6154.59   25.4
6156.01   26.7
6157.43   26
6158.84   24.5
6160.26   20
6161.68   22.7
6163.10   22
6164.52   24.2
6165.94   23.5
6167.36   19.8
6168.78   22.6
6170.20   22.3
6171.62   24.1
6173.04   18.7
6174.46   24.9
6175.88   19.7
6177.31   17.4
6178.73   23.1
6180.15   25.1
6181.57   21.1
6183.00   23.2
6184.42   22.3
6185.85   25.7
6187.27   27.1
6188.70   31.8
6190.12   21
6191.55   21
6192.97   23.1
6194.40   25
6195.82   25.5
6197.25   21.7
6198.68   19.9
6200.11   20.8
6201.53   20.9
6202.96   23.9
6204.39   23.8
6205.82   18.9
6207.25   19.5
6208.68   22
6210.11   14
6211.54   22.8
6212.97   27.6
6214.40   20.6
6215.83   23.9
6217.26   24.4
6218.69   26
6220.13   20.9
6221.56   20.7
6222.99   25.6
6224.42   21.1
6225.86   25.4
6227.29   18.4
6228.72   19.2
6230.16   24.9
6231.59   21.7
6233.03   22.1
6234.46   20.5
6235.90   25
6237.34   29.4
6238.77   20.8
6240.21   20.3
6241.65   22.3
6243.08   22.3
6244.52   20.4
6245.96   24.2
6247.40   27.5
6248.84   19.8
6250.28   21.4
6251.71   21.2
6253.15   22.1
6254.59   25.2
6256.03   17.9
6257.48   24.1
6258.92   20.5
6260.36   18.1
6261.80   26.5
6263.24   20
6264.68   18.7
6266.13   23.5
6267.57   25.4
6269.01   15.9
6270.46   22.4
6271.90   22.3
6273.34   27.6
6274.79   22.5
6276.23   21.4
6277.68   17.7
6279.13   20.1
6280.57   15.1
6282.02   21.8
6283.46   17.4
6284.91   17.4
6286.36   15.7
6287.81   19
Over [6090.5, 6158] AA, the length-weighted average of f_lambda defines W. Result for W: 24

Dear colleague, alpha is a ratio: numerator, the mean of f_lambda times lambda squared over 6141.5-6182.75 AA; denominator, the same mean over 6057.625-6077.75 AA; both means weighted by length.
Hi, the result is 1.09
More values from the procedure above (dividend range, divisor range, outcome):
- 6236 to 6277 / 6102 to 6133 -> 0.98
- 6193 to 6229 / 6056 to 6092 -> 0.98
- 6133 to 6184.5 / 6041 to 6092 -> 1.03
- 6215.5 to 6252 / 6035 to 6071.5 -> 1.05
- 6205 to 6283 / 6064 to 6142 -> 0.97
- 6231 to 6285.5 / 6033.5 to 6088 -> 0.98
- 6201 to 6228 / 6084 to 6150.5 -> 0.94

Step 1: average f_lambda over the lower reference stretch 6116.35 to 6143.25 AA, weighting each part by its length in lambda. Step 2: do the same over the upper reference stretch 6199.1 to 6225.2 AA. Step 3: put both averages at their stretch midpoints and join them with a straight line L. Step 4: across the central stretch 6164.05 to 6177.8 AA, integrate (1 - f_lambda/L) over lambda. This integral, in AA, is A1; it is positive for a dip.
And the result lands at 0.7 AA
